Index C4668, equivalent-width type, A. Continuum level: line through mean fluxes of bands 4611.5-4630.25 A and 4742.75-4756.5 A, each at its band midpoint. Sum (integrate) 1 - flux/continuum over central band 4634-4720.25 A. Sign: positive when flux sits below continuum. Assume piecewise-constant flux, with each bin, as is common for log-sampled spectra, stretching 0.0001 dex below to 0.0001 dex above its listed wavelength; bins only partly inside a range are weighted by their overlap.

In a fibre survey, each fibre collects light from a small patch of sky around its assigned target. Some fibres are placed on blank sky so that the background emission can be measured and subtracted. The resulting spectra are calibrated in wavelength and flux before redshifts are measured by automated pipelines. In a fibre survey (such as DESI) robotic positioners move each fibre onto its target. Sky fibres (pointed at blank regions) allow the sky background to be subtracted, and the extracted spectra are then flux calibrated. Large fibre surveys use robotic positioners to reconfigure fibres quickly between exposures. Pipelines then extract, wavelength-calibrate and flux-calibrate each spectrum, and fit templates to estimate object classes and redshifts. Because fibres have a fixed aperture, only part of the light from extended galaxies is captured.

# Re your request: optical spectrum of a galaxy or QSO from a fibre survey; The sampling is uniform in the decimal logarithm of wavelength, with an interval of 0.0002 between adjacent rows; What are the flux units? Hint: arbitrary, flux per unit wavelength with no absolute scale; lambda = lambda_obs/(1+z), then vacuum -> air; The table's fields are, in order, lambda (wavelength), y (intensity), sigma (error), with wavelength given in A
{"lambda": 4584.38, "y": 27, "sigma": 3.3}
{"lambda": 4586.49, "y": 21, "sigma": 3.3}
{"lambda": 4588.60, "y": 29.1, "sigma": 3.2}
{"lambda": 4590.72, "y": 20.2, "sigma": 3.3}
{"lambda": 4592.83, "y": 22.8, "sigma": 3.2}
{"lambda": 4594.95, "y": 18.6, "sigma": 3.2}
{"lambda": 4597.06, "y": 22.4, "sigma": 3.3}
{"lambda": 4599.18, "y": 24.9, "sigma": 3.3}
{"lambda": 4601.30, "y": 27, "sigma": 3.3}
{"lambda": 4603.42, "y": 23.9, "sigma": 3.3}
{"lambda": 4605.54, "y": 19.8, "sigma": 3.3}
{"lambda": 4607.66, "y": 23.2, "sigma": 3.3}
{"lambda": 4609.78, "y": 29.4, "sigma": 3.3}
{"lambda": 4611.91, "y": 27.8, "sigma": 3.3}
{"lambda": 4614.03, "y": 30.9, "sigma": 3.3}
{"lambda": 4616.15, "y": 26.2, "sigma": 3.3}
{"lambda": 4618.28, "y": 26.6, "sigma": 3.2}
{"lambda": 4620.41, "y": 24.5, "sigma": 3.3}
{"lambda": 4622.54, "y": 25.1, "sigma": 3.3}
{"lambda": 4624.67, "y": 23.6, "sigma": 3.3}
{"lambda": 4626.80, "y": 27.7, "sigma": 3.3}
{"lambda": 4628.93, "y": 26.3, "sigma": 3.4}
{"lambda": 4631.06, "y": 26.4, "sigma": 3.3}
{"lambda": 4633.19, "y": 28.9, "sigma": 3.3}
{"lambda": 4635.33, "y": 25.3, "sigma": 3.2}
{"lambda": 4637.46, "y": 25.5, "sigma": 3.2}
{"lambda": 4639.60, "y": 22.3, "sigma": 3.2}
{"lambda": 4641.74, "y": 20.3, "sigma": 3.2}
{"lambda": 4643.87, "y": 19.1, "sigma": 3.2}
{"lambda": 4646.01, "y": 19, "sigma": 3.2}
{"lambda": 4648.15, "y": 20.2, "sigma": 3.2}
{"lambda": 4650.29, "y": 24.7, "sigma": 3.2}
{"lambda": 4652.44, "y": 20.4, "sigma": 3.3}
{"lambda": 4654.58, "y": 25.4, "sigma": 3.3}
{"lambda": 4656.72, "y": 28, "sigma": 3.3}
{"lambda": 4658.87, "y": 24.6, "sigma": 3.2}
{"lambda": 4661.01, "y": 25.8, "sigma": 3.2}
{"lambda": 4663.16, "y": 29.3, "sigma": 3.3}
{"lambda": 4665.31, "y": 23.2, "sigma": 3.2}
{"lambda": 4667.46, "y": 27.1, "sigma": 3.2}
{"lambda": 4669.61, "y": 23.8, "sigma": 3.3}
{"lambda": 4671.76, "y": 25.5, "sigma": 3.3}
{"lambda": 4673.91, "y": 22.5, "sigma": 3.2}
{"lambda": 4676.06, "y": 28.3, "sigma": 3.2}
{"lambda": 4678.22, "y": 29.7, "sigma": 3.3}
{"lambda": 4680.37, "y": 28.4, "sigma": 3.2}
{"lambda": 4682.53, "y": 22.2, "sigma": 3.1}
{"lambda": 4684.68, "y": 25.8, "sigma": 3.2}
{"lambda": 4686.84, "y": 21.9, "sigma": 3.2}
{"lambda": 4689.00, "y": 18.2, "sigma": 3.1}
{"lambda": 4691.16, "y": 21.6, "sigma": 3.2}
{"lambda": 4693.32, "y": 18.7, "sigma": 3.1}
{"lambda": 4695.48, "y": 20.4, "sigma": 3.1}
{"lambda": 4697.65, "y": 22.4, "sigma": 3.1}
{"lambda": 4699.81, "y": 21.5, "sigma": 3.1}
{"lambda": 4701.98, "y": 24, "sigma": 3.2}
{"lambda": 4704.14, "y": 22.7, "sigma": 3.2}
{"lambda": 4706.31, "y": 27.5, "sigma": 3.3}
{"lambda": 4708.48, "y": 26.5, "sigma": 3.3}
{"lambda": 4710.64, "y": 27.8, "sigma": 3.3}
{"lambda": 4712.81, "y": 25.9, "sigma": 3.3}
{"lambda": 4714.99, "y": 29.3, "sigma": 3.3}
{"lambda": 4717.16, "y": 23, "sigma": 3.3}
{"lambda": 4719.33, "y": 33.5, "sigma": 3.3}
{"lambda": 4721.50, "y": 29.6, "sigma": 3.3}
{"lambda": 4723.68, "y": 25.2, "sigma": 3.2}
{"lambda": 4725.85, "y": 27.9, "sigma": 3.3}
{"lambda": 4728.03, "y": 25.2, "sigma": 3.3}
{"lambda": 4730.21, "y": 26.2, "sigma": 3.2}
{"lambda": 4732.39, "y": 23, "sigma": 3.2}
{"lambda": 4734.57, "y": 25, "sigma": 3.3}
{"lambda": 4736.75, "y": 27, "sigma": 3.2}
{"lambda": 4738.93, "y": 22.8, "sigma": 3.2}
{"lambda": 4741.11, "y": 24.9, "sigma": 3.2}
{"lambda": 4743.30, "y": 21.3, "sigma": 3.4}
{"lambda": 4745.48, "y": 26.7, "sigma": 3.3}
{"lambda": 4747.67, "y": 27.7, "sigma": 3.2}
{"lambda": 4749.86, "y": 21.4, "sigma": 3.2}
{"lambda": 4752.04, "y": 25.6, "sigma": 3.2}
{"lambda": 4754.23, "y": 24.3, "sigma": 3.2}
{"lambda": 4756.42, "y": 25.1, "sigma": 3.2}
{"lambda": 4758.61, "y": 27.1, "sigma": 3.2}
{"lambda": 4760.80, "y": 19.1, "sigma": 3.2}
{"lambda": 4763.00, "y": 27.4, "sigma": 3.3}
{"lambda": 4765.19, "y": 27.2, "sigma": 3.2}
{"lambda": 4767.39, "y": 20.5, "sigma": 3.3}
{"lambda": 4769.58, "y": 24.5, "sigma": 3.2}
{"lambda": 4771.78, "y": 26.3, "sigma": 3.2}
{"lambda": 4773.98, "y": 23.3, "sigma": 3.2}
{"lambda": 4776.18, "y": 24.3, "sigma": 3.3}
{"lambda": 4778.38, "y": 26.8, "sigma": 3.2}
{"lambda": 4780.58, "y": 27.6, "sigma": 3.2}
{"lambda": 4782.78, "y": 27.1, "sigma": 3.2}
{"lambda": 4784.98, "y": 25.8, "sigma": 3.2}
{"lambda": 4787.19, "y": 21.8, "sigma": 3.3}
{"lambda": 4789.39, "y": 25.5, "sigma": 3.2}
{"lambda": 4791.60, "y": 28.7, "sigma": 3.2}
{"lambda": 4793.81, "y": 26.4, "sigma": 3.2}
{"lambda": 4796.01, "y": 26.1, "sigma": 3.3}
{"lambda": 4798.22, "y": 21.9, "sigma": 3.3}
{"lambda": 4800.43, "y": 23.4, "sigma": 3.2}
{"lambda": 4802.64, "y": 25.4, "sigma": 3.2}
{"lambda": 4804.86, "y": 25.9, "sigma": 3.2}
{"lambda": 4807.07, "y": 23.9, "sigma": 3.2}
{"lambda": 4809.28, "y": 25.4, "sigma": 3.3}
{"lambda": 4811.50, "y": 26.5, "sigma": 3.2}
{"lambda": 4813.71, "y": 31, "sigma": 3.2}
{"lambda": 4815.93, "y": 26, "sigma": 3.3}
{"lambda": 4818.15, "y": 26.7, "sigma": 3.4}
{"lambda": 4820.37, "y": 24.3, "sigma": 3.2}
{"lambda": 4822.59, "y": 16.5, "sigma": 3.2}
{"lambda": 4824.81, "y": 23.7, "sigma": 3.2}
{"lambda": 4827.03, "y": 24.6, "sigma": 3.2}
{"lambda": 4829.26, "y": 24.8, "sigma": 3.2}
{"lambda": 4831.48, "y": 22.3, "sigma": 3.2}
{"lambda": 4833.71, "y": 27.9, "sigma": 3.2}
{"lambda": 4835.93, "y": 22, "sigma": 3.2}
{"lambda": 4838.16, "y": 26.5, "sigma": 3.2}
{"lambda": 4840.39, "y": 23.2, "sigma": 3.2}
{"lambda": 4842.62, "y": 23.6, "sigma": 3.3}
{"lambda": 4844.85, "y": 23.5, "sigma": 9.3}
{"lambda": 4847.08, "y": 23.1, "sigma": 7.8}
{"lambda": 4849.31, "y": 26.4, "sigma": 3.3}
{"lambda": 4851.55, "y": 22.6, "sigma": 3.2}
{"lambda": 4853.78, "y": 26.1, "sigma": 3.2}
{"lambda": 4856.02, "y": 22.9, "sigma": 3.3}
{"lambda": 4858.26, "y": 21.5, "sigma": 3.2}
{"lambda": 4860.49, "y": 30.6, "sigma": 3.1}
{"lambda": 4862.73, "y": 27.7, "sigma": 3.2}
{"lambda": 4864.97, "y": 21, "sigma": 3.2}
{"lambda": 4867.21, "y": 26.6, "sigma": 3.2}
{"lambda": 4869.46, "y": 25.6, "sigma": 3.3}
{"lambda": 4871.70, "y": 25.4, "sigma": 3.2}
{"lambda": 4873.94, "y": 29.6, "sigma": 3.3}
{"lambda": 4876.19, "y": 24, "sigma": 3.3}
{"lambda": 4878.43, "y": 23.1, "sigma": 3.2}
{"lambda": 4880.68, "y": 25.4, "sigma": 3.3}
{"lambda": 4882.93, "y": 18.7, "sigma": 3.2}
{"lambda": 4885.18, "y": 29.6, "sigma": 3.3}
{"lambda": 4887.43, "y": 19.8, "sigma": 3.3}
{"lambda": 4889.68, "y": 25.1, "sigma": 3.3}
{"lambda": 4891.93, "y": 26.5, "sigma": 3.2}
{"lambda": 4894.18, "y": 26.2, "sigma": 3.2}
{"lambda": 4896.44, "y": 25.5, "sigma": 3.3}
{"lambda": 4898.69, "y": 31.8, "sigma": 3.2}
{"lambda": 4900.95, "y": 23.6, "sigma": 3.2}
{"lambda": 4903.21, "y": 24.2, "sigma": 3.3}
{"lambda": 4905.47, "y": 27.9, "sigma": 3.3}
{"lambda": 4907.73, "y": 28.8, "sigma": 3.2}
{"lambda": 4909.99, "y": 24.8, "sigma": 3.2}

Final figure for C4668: 4.69 A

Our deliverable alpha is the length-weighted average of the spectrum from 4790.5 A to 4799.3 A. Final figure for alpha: 25.8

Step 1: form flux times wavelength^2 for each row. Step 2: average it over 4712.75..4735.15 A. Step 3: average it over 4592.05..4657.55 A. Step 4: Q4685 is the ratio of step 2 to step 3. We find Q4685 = 1.1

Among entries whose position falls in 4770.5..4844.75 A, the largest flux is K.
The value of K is 31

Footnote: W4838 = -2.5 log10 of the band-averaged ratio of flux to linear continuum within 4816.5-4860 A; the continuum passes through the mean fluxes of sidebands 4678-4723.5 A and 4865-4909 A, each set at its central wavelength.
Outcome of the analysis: 0.061 mag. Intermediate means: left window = 24.7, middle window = 23.9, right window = 25.5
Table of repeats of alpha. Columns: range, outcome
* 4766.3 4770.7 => 22.5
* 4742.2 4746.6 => 24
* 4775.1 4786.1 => 26.3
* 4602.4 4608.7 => 22.3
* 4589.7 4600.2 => 21.8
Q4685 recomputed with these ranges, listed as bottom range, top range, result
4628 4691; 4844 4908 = 1.13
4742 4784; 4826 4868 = 1.02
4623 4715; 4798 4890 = 1.09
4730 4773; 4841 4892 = 1.05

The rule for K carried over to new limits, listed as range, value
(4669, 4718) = 29.7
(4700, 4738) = 33.5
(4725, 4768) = 27.9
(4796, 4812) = 26.5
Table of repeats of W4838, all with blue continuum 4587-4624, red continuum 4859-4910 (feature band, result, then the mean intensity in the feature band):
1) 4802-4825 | 0.02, 25.1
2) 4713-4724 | -0.12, 28.1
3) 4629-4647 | 0.06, 23.5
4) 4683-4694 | 0.17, 21.4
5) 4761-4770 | 0.04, 24.3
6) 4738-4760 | 0.03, 24.6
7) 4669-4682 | -0.05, 26.3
